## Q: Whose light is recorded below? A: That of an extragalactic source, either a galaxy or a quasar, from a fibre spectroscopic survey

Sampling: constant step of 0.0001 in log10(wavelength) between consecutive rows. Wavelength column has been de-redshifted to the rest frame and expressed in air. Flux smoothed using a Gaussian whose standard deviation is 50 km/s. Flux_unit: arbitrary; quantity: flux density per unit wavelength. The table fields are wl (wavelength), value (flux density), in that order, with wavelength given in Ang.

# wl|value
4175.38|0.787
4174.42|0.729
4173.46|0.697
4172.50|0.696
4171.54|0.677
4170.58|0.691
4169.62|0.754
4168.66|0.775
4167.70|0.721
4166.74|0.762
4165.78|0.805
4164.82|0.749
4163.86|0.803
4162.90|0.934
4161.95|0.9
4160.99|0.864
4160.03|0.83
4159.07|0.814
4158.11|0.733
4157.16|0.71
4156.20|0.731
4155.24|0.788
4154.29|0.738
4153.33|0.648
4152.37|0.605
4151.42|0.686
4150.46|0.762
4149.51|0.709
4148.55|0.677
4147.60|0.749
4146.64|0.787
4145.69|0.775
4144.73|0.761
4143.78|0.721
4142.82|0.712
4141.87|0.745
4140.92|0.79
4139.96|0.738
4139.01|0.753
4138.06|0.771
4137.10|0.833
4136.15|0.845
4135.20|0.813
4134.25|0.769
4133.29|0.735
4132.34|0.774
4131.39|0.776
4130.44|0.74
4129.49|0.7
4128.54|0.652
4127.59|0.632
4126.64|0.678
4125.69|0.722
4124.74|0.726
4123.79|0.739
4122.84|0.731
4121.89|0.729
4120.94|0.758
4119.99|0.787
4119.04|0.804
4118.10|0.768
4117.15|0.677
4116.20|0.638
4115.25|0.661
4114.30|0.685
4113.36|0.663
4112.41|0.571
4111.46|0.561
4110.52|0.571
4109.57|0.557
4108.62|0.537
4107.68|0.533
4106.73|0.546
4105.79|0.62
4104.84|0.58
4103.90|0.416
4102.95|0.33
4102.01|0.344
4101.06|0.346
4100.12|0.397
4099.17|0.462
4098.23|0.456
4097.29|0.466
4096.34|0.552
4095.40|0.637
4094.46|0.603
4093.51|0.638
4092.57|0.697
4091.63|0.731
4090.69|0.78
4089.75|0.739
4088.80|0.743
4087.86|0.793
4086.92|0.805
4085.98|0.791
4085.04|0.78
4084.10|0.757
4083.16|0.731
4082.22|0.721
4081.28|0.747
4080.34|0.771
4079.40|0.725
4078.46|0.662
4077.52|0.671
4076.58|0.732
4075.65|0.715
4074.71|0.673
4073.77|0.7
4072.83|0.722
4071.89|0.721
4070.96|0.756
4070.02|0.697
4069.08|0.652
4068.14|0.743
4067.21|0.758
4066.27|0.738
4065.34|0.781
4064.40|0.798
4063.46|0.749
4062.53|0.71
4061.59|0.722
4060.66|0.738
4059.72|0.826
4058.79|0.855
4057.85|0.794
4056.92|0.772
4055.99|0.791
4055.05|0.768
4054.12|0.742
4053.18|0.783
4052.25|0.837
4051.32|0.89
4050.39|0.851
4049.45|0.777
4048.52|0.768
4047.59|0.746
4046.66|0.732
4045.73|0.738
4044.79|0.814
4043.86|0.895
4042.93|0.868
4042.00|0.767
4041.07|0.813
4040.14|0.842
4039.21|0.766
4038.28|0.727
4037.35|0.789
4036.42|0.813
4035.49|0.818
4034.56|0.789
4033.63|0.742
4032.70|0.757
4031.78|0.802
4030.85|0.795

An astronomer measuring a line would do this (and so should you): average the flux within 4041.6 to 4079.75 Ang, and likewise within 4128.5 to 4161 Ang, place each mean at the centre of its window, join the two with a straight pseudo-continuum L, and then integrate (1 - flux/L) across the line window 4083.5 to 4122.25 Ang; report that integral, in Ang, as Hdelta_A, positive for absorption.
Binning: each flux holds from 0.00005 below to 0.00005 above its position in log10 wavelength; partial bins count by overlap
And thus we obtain 6.8 Ang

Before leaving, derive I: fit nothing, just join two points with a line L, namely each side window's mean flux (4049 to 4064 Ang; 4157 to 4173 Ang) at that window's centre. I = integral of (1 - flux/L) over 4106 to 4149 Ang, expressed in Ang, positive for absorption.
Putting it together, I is 4.05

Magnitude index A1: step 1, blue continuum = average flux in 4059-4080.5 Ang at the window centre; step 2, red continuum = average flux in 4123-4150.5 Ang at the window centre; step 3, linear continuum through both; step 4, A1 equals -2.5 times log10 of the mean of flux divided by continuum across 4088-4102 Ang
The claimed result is 0.247 mag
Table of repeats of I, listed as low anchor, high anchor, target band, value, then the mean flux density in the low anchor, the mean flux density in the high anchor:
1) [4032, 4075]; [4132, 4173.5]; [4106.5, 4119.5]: 2.3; 0.773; 0.758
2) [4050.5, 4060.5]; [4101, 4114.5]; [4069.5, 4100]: -1.9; 0.805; 0.526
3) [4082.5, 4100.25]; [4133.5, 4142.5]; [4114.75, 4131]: 0.6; 0.666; 0.781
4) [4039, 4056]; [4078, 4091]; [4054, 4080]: 1.2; 0.8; 0.753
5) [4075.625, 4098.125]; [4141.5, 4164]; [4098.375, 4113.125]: 4.6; 0.704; 0.757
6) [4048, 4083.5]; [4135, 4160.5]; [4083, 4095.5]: 0.3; 0.752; 0.748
